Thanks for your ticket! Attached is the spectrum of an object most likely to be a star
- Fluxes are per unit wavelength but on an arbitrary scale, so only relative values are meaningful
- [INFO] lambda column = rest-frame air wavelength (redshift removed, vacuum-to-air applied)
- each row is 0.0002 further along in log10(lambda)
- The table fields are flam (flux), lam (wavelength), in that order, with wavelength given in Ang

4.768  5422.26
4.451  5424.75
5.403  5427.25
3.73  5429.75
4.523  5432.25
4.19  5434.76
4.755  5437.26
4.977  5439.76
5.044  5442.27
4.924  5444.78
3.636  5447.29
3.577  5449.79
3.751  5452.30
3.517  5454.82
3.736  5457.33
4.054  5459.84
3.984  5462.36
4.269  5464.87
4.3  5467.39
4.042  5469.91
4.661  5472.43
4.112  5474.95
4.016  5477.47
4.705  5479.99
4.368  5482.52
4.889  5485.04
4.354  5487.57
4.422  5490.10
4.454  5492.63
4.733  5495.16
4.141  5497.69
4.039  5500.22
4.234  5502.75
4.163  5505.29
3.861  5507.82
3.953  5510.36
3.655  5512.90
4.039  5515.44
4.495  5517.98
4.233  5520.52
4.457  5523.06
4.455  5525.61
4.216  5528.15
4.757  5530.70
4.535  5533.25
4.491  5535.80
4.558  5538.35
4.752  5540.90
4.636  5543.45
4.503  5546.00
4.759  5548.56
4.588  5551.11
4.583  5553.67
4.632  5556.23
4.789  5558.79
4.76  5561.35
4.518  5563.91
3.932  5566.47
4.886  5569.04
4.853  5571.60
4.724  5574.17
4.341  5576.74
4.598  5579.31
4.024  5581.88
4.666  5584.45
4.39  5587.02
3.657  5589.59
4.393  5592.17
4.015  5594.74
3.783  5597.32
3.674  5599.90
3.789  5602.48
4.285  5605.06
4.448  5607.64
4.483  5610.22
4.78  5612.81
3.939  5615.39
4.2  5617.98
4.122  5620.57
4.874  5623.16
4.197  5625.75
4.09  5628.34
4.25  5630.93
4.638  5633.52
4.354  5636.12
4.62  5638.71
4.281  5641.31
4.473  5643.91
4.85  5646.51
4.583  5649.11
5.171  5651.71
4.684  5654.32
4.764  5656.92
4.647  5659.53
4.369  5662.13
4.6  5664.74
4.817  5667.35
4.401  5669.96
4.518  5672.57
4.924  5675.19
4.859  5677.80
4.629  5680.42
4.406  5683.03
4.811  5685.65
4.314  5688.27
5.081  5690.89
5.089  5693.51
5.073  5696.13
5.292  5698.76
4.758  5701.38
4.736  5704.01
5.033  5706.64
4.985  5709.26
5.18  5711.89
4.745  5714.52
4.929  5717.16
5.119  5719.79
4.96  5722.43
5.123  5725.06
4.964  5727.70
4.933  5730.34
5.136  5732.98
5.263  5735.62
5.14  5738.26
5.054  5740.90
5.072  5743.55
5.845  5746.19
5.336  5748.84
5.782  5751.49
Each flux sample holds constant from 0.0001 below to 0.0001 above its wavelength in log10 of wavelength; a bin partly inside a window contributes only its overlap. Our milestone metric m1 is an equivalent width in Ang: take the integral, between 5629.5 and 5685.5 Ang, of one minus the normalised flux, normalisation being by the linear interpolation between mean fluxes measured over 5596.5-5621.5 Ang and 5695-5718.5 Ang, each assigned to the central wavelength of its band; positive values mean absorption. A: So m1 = -0.7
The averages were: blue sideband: 4.16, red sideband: 4.97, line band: 4.61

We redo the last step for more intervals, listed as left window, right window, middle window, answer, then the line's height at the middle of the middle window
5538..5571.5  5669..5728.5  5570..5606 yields 3.4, 4.68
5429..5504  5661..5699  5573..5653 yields 4.3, 4.59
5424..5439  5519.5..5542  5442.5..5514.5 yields 5.4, 4.51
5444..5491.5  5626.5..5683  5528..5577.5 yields -2.8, 4.36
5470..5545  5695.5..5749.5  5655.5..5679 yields 1.1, 4.89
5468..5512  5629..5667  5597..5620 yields 1.8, 4.52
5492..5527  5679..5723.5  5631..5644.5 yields 0.6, 4.66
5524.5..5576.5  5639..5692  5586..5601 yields 2.1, 4.62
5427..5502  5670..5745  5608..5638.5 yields 2.2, 4.71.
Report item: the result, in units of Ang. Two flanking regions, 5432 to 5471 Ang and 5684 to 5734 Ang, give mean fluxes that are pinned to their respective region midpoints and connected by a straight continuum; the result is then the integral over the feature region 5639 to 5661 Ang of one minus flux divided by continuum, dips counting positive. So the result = 0.49 Ang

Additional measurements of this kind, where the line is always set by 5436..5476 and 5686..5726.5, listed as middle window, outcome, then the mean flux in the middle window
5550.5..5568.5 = -0.1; 4.55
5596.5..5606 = 1.6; 3.87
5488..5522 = 1.3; 4.19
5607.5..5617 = 0.6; 4.4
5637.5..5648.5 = 0.5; 4.56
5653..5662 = 0.3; 4.66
